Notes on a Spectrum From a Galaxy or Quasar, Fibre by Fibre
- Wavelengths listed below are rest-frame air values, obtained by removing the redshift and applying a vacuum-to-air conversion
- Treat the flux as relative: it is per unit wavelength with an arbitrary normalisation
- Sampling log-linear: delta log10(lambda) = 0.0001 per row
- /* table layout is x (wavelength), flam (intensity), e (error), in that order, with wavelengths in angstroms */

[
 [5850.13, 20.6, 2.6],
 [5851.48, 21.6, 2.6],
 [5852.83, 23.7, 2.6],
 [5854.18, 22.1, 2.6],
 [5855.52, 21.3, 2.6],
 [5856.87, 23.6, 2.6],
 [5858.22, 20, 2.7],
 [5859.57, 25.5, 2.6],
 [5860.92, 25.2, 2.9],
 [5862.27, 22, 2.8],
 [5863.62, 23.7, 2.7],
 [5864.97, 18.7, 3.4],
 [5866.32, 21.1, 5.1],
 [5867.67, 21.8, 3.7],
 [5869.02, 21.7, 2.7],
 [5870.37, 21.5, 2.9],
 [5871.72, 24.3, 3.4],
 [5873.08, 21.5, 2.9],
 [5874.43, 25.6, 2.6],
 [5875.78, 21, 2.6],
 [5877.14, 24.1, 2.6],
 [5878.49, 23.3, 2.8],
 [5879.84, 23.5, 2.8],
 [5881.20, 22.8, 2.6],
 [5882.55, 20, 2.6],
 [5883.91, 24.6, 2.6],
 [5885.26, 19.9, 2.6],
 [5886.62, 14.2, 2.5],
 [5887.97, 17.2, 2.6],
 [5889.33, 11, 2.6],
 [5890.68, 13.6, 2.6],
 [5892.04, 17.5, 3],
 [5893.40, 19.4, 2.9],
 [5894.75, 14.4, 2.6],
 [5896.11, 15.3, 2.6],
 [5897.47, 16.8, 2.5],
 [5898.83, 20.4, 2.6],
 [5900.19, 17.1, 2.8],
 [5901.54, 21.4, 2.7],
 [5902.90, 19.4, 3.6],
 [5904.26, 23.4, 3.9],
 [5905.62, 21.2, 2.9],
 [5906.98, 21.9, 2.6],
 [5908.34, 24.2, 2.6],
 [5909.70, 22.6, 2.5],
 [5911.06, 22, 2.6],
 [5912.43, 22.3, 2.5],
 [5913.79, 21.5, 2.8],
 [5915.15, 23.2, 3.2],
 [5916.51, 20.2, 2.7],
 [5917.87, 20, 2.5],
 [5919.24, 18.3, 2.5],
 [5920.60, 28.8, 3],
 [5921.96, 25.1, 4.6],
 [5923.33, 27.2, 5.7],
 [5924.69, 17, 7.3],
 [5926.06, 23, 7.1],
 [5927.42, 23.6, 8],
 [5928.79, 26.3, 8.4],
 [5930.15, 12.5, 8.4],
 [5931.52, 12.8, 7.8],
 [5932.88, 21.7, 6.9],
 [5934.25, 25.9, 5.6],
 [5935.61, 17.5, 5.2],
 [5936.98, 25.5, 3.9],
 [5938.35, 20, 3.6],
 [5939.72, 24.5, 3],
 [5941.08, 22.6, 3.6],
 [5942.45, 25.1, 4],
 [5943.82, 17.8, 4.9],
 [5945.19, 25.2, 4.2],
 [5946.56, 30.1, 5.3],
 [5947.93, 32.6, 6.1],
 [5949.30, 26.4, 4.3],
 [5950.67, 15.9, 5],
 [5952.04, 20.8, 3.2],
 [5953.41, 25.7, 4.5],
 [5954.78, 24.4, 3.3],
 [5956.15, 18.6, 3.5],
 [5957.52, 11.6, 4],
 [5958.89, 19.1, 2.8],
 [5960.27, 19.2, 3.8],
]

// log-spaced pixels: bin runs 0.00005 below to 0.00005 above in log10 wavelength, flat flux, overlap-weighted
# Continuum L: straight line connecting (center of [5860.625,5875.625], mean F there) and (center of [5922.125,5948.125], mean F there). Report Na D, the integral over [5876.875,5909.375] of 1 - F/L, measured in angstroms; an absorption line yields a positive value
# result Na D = 4.4 angstroms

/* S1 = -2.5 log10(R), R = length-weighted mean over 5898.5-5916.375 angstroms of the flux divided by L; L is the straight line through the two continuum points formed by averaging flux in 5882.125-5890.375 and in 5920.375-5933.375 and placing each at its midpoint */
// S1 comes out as -0.101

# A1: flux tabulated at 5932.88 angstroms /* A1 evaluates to 21.7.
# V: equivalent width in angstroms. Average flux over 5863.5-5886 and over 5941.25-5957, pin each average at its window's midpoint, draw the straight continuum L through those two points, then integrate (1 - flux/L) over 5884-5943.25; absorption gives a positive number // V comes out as 6.64 angstroms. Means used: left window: 22.2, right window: 23.7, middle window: 20.5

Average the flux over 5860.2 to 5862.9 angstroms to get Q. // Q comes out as 23.6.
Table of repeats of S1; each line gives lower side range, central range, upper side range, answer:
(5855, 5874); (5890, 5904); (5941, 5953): 0.286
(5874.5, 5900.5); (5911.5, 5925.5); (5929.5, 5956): -0.074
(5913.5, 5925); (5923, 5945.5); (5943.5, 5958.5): 0.055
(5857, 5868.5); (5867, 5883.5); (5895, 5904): -0.082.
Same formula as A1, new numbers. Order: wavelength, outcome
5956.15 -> 18.6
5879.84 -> 23.5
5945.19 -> 25.2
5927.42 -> 23.6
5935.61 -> 17.5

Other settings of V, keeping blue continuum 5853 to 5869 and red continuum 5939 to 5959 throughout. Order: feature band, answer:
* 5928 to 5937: 1.08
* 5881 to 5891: 2.05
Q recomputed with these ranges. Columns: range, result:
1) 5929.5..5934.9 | 18.2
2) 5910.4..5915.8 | 22.2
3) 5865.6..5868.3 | 21.4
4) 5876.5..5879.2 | 23.8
